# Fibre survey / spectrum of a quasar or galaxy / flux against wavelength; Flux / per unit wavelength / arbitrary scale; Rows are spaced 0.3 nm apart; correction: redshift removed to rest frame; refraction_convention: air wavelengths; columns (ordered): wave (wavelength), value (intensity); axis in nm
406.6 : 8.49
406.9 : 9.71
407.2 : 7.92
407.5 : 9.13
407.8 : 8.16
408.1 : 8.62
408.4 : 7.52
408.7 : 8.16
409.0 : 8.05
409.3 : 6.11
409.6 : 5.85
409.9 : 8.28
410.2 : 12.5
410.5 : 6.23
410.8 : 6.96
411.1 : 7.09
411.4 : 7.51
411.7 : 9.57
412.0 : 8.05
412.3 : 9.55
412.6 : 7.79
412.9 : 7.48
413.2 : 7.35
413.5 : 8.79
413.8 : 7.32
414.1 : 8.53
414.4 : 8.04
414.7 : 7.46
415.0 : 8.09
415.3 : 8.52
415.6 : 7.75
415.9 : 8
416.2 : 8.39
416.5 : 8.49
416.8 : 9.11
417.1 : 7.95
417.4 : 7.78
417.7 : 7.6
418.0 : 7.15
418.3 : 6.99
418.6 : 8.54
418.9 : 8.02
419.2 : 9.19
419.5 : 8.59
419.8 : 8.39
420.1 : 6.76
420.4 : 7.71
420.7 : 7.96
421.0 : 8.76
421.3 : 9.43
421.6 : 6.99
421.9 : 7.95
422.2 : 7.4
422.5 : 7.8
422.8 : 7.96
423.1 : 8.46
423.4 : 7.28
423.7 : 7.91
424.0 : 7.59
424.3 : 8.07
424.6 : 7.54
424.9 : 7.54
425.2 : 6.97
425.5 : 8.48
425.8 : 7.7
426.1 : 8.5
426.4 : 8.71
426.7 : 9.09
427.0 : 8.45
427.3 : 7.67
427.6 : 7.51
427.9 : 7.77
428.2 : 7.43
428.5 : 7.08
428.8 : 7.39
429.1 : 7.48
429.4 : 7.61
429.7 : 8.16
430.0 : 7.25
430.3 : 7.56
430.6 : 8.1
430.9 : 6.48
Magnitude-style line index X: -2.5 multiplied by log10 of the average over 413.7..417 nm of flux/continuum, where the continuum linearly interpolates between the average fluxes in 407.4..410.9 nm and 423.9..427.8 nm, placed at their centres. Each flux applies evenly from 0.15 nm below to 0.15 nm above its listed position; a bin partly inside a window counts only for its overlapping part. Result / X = -0.03 mag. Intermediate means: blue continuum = 7.96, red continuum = 7.99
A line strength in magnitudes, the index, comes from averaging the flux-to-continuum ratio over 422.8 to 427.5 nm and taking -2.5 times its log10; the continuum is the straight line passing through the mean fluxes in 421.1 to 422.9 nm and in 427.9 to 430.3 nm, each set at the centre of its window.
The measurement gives -0.03 mag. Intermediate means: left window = 7.94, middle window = 7.99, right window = 7.51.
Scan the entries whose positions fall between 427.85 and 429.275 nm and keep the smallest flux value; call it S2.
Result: 7.08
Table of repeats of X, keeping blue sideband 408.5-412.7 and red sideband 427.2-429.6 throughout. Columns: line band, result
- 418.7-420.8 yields -0.05 mag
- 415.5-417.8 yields -0.05 mag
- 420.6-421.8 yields -0.08 mag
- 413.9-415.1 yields -0.02 mag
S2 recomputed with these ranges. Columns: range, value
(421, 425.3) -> 6.97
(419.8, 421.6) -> 6.76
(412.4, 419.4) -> 6.99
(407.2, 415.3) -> 5.85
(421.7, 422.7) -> 7.4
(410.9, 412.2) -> 7.09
